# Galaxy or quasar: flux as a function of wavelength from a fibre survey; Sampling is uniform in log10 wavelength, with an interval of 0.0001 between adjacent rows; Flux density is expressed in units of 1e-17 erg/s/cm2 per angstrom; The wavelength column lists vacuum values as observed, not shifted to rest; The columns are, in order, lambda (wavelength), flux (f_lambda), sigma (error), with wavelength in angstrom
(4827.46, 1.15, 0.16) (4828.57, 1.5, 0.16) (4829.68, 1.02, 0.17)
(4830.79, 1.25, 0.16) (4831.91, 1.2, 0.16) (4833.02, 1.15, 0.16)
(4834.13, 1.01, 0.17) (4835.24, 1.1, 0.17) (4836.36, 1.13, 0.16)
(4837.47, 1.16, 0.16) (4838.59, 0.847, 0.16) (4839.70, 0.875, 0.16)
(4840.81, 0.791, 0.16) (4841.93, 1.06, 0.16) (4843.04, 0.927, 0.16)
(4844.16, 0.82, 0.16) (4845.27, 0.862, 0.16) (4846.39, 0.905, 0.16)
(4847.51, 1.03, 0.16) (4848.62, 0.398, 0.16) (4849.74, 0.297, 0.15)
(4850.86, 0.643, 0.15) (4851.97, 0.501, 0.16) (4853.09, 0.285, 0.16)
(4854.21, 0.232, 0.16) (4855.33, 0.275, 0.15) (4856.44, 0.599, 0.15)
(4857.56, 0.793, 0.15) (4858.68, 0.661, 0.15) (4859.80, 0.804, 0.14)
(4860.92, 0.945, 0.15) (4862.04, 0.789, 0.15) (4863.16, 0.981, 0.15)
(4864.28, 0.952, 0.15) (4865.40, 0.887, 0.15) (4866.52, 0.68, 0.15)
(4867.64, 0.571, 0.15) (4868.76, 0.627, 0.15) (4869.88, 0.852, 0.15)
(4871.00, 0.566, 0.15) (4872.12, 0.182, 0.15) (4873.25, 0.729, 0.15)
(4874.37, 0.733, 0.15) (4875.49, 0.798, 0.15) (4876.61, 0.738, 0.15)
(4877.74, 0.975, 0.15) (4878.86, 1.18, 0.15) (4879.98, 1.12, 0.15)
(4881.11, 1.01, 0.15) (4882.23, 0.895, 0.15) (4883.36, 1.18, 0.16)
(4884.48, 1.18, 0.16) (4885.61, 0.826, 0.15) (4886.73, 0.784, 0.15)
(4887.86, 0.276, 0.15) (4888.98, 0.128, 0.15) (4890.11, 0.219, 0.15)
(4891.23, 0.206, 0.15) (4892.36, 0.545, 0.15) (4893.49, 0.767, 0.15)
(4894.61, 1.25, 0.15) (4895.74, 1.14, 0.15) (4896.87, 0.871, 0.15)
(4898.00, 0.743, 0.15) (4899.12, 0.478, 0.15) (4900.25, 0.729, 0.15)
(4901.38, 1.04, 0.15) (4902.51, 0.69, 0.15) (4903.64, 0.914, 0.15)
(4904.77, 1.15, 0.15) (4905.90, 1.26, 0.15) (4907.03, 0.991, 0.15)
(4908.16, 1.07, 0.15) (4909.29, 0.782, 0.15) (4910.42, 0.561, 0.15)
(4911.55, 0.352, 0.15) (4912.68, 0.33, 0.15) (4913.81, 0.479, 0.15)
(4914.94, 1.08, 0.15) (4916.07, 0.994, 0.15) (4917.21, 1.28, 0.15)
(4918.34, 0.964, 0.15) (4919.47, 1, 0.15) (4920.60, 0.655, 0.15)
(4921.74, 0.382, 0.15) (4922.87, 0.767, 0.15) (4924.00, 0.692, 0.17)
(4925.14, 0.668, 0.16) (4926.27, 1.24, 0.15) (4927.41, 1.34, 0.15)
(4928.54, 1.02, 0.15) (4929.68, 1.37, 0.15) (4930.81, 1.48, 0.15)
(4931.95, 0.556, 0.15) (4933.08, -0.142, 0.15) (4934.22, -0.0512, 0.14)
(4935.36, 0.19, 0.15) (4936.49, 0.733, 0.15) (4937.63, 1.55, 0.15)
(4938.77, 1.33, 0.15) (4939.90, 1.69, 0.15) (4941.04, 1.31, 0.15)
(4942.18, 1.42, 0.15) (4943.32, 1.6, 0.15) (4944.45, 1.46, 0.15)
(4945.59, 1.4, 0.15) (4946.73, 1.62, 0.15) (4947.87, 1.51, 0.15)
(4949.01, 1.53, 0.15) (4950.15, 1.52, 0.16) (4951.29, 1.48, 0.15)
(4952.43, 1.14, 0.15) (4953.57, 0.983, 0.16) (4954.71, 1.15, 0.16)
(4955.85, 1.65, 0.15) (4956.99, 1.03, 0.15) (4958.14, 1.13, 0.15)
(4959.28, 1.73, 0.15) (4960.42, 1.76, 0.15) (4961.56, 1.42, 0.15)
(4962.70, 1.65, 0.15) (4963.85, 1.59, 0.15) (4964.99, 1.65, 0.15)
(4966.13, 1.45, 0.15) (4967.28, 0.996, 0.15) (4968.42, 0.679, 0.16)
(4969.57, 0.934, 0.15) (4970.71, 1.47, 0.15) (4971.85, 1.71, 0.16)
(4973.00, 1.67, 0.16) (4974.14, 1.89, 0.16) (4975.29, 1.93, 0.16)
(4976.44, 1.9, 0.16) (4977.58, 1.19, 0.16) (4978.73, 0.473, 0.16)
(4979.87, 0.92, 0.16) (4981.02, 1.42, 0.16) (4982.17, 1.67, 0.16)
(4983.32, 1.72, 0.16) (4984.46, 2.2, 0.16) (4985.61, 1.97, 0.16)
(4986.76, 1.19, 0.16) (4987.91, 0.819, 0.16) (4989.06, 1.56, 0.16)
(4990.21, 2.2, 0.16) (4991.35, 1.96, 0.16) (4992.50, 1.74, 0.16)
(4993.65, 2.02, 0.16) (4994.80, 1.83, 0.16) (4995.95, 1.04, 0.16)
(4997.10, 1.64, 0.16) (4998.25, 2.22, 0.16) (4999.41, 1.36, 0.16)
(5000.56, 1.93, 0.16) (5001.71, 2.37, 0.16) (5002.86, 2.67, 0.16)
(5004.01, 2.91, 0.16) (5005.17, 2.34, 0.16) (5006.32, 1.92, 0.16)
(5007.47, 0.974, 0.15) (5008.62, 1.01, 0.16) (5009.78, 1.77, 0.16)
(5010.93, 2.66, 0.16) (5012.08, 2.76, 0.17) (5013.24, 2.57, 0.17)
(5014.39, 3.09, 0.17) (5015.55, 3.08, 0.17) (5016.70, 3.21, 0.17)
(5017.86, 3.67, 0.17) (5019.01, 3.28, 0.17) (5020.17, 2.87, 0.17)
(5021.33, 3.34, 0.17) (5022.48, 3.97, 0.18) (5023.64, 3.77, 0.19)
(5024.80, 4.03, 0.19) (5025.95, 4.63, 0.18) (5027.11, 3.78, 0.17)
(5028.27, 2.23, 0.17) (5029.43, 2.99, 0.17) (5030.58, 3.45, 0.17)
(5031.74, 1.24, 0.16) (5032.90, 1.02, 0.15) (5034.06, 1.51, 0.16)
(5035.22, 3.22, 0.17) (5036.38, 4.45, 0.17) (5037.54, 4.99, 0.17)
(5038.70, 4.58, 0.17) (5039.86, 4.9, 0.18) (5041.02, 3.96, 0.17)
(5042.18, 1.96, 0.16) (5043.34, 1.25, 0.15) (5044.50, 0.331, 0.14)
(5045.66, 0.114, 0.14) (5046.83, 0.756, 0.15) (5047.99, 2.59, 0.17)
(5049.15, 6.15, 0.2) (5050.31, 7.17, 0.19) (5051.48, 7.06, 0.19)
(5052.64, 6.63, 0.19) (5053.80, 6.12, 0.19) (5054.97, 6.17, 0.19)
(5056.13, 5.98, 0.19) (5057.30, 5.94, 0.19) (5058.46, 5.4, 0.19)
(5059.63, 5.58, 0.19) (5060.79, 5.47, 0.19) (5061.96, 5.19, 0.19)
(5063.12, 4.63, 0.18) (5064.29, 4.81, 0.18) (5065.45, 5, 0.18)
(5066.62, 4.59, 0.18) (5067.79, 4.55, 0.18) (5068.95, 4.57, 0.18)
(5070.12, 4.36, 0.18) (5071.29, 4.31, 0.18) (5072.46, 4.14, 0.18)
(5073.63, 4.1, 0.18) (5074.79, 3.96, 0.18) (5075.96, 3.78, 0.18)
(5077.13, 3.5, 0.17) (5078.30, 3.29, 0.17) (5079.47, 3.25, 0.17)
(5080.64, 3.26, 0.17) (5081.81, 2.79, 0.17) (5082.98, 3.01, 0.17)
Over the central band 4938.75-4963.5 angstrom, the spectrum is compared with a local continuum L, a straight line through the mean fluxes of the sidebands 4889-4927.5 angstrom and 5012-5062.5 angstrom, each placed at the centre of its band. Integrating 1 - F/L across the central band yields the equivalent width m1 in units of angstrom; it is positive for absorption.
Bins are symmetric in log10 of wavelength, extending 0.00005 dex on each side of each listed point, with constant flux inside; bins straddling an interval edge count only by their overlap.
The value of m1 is 4.7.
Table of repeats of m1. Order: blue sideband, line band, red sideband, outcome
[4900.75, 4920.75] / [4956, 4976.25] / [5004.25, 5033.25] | 4.3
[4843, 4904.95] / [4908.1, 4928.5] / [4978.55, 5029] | 7.4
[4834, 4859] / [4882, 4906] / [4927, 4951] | 4.7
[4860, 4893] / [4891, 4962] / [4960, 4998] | 7.4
